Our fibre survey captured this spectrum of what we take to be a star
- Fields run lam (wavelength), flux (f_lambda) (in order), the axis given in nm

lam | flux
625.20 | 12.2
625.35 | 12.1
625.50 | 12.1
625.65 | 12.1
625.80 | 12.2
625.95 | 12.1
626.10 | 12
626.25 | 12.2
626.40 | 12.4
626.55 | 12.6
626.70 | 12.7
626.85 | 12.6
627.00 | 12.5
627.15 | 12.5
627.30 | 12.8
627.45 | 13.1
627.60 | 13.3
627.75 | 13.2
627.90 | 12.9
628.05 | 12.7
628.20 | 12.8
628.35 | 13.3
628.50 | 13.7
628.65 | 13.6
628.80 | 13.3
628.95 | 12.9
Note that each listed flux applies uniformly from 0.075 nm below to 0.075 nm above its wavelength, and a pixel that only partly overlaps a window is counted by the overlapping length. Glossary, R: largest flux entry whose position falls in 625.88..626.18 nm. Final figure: 12.1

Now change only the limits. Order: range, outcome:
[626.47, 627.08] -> 12.7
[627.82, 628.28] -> 12.9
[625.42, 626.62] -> 12.6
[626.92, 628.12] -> 13.3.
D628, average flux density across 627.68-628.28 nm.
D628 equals 12.9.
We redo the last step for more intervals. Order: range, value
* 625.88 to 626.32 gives 12.1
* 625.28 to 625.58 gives 12.1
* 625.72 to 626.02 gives 12.1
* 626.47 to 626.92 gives 12.6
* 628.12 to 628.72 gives 13.3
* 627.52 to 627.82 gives 13.2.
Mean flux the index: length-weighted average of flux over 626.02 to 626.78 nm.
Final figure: 12.4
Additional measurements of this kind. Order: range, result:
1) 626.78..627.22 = 12.5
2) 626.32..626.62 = 12.5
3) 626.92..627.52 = 12.7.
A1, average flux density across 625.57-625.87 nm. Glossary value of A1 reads 12.1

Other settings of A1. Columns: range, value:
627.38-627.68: 13.2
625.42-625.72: 12.1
